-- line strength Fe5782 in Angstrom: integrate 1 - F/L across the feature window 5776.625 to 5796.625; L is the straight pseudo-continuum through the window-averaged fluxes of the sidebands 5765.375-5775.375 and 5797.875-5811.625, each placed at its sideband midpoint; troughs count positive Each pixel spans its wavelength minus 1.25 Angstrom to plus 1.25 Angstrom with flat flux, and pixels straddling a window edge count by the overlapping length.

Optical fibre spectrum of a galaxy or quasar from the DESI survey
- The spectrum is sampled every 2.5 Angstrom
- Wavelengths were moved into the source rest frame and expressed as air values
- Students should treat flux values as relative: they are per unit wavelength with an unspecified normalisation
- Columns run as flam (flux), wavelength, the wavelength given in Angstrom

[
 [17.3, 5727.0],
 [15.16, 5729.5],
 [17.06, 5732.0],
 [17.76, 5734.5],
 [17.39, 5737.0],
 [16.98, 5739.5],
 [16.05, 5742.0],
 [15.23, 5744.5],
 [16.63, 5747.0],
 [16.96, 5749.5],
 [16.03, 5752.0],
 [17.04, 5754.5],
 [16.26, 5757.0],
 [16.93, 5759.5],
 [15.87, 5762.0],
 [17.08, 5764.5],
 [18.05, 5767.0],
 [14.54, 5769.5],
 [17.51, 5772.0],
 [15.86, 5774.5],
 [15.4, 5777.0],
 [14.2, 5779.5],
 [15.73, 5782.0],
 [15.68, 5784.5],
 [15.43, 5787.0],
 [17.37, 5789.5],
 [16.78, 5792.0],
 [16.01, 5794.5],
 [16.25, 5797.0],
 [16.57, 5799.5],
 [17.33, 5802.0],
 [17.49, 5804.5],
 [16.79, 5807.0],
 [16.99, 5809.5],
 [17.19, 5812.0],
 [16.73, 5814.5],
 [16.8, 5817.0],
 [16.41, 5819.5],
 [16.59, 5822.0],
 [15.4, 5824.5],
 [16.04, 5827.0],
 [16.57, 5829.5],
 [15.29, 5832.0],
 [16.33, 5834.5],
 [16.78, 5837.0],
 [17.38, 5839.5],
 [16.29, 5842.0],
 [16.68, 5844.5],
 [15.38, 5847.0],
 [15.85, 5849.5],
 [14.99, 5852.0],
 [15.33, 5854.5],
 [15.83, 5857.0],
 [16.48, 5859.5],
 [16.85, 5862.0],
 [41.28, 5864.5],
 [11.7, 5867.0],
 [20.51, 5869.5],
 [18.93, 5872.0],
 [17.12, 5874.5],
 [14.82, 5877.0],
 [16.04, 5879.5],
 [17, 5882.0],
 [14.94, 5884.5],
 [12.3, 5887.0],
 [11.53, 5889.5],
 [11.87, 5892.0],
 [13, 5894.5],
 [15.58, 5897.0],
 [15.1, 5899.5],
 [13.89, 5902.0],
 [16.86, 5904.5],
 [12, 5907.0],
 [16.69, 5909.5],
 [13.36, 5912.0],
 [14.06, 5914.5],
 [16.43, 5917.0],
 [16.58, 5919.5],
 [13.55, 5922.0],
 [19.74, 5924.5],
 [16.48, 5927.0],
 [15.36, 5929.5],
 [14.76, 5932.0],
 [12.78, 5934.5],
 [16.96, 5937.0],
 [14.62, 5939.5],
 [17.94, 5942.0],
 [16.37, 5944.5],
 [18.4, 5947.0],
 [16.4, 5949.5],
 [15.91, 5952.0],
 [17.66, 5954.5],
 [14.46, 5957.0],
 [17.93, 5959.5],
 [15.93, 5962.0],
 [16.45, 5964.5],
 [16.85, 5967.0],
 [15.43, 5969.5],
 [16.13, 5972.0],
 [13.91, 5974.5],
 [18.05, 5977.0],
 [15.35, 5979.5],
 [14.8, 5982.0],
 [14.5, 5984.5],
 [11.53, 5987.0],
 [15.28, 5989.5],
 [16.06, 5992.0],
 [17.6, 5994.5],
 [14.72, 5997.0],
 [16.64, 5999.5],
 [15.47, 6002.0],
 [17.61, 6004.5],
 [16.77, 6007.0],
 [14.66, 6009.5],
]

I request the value 1.08 Angstrom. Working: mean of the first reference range 16.5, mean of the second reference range 17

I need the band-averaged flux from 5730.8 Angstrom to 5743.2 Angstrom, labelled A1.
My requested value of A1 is 17.1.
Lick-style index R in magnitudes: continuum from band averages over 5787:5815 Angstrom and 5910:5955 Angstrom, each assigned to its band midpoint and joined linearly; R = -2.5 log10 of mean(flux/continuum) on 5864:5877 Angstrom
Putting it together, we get -0.22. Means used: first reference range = 16.8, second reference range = 15.9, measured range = 20.1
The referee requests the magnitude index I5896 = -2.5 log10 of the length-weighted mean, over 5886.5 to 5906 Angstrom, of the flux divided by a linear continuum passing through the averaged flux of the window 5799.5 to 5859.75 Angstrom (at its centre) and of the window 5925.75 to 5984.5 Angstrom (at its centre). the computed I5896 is 0.17 mag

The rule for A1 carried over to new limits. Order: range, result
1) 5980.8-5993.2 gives 14.4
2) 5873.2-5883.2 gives 16.3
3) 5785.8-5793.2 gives 16.5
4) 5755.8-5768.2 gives 16.8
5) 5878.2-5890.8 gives 14.4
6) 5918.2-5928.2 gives 16.6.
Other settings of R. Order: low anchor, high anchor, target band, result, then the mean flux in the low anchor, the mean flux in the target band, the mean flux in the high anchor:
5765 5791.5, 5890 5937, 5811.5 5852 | -0.05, 16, 16.3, 14.9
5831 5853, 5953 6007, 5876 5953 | 0.05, 16.1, 15.2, 15.8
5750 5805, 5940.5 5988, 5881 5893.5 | 0.20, 16.3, 13.4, 16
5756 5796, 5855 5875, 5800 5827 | 0.06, 16.2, 16.7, 19.8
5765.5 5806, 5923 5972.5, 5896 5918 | 0.10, 16.3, 14.9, 16.3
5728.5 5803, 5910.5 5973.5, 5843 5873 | -0.13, 16.4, 18.3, 16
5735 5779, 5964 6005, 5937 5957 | -0.06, 16.4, 16.6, 15.6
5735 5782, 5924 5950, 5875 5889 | 0.09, 16.3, 14.9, 16.2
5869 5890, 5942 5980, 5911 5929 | 0.03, 15.9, 15.8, 16.4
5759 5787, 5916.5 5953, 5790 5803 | -0.04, 16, 16.6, 16.1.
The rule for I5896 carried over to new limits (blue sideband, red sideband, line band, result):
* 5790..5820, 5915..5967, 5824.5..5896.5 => 0.00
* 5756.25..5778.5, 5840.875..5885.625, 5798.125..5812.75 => -0.01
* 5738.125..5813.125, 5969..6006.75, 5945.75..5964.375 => -0.06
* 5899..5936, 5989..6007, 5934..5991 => 0.00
